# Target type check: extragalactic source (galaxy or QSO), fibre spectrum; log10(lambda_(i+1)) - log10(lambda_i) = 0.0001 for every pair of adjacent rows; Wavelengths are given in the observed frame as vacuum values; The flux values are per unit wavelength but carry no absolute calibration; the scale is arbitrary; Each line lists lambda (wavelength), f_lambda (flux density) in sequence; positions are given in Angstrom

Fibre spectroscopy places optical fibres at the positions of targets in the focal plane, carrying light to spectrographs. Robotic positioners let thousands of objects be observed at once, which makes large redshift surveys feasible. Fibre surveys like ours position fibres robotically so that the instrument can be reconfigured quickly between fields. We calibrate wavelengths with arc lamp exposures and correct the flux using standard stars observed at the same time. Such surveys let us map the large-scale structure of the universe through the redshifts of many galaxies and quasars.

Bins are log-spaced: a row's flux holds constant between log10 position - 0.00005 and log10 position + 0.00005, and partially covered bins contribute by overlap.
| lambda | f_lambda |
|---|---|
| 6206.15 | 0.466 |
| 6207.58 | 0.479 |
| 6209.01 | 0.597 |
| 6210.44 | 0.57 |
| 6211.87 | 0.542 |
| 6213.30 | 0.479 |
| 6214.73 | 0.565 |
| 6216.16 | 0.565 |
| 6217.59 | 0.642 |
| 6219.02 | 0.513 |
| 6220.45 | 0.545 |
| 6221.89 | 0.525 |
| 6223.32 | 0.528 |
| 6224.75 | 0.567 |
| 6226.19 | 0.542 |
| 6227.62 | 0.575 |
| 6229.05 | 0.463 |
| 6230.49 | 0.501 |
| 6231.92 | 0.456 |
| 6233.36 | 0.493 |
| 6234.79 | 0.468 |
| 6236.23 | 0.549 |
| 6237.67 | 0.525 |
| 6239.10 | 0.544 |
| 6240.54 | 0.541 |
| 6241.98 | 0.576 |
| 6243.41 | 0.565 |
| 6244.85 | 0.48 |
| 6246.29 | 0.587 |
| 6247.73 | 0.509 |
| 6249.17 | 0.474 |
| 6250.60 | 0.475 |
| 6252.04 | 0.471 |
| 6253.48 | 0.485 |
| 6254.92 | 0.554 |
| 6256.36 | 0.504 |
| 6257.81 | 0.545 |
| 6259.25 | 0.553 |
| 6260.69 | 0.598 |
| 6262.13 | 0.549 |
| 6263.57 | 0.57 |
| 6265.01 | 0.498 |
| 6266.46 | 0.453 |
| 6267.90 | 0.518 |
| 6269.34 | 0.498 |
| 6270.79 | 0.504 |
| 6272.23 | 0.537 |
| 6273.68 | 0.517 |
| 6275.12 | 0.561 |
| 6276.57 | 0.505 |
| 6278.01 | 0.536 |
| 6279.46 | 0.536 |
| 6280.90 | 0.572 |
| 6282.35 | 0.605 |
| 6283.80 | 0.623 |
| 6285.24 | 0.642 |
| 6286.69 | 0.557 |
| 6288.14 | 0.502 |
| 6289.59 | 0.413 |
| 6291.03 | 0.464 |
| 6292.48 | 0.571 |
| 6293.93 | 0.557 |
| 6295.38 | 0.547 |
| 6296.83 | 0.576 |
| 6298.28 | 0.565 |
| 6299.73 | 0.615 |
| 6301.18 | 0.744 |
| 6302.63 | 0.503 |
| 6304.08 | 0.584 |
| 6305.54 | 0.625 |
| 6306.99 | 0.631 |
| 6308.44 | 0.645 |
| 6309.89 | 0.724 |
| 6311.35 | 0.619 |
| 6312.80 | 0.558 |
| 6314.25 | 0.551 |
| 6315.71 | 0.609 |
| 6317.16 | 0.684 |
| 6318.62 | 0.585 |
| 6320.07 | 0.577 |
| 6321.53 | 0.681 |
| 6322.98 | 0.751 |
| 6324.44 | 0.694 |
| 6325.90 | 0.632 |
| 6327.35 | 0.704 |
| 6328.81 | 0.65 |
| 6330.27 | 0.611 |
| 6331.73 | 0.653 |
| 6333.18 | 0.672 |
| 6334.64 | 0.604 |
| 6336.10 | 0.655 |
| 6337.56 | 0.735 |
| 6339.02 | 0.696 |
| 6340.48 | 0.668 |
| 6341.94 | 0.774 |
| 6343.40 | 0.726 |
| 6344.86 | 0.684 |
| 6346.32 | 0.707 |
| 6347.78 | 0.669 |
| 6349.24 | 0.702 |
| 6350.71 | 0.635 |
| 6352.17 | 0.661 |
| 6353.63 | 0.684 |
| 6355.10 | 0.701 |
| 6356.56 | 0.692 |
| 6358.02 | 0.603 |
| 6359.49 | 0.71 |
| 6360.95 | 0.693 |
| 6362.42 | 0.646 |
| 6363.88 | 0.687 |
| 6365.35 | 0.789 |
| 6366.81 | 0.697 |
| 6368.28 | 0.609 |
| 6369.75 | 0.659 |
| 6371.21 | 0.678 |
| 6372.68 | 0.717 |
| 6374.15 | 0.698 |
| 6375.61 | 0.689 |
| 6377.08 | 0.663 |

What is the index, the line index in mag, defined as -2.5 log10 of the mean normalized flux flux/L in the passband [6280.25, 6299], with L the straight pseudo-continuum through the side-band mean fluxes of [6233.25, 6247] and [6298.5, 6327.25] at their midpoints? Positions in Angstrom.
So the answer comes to 0.09 mag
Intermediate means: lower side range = 0.535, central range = 0.553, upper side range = 0.633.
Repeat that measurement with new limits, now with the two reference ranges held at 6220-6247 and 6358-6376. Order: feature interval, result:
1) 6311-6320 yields 0.046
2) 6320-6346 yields -0.055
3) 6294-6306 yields 0.026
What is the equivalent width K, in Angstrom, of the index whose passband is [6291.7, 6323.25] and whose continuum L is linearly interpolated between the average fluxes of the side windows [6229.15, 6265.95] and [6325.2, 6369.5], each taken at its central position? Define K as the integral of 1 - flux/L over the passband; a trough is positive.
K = 0.2 Angstrom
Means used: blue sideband 0.521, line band 0.612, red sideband 0.678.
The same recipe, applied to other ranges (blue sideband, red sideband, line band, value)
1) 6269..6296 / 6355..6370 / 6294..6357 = -3.5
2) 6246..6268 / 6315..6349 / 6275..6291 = 0.7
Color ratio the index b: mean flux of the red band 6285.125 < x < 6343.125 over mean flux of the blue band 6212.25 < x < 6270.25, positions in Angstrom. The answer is 1.18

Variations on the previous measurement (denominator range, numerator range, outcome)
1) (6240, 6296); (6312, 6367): 1.26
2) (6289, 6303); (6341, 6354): 1.24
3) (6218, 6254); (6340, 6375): 1.32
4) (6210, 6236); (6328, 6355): 1.28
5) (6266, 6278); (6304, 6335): 1.24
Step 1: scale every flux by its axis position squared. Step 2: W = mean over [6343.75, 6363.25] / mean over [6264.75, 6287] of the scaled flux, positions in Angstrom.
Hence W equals 1.28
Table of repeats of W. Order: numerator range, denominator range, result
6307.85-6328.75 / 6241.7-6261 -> 1.25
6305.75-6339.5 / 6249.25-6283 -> 1.25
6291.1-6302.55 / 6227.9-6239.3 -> 1.19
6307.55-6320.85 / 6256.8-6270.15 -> 1.18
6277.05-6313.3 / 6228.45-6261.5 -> 1.14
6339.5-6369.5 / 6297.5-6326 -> 1.11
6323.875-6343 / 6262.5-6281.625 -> 1.31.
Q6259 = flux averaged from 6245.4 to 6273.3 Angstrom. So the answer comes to 0.52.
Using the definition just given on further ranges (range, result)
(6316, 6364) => 0.673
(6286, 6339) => 0.614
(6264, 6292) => 0.529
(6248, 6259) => 0.504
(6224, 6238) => 0.513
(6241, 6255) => 0.517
